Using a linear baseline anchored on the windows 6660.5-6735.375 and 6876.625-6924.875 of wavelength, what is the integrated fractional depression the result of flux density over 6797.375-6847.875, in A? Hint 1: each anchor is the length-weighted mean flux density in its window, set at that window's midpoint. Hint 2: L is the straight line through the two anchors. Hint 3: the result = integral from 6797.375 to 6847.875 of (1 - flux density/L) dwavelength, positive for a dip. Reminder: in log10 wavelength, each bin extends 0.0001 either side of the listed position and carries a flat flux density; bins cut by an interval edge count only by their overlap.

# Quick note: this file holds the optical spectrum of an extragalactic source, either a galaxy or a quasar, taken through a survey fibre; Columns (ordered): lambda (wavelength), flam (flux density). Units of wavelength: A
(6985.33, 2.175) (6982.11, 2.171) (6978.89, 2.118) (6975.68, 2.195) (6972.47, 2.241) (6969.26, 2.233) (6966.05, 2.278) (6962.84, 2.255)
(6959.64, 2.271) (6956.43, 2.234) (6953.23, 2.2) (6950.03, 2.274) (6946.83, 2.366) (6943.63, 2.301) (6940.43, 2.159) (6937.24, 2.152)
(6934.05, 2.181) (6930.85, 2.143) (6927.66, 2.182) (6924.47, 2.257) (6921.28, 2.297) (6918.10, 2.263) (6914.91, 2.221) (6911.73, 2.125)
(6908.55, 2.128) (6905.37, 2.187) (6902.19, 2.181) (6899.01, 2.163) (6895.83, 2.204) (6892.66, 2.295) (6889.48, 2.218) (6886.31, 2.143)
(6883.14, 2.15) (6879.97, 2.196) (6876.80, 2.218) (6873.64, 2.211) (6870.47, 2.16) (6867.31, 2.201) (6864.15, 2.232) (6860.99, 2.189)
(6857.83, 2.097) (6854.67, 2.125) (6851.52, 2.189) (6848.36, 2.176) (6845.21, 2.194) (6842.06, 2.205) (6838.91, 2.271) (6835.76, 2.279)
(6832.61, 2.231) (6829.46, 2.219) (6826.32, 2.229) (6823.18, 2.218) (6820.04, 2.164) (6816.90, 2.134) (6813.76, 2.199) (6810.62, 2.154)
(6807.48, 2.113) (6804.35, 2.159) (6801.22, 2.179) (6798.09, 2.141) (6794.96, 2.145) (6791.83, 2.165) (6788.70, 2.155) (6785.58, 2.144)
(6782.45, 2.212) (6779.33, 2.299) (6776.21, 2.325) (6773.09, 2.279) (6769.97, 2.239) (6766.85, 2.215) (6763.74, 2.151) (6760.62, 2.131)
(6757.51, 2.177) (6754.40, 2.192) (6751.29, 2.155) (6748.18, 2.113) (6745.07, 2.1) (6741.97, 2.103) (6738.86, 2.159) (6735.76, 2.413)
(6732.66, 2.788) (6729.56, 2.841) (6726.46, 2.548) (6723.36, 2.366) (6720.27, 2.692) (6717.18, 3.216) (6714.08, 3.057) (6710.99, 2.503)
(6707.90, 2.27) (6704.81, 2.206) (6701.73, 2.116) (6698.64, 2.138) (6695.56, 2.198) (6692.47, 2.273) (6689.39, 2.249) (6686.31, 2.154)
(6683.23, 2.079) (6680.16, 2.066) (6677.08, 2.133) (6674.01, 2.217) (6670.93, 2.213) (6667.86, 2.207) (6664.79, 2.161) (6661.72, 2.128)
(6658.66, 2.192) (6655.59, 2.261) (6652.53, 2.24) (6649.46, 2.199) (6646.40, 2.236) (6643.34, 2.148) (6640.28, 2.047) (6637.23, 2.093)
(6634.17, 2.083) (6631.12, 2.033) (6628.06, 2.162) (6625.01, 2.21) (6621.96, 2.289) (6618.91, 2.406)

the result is 1.6 A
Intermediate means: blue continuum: 2.37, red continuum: 2.2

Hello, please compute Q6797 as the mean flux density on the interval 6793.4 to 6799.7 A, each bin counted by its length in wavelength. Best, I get 2.14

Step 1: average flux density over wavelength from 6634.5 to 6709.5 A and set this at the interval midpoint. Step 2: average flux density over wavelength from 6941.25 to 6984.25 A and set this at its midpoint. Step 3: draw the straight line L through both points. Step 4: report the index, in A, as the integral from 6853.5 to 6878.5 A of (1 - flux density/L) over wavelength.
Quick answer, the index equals 0.4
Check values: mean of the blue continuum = 2.17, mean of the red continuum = 2.24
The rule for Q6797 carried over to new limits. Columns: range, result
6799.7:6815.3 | 2.16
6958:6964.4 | 2.26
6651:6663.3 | 2.21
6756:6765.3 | 2.15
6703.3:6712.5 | 2.33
